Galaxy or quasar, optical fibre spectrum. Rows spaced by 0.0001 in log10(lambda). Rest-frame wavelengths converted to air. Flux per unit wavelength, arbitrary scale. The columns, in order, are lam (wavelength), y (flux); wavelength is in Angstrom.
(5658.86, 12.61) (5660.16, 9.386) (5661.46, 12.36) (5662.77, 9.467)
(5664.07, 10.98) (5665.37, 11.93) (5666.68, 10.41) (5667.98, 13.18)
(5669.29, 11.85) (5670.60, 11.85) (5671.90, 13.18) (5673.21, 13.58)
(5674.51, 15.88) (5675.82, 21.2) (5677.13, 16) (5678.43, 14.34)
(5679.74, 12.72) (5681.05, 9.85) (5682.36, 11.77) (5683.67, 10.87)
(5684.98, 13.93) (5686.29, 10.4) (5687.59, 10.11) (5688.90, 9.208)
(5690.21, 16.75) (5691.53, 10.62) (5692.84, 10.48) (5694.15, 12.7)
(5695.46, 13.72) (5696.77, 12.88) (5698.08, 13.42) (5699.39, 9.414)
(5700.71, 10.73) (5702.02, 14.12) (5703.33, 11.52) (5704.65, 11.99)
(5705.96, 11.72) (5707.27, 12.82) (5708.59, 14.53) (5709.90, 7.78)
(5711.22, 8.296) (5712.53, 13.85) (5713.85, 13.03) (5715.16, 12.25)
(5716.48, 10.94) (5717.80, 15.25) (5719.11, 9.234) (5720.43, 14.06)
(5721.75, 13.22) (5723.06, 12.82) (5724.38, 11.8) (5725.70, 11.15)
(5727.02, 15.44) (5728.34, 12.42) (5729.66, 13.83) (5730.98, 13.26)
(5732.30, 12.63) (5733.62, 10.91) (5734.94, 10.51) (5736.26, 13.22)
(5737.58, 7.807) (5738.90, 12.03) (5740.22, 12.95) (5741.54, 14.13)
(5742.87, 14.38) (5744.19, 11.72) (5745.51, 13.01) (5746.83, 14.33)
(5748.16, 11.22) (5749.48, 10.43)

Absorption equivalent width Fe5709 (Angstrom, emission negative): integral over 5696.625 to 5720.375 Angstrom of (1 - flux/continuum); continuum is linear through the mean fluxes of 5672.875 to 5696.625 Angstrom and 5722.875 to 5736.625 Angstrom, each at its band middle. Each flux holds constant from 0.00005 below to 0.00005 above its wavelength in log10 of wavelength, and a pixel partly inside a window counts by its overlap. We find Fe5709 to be 1.55 Angstrom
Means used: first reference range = 13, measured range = 11.9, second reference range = 12.5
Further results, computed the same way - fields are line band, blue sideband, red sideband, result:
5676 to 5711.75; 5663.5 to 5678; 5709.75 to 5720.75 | 1.66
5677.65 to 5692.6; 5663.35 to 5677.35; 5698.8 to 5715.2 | 1.09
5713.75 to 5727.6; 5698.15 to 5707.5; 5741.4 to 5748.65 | -0.30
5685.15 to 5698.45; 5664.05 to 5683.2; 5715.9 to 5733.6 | 1.04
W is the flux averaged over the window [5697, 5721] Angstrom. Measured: 12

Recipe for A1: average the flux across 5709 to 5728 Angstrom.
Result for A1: 12.1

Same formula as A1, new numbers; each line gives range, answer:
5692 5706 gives 12.1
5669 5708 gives 12.7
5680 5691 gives 11.6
